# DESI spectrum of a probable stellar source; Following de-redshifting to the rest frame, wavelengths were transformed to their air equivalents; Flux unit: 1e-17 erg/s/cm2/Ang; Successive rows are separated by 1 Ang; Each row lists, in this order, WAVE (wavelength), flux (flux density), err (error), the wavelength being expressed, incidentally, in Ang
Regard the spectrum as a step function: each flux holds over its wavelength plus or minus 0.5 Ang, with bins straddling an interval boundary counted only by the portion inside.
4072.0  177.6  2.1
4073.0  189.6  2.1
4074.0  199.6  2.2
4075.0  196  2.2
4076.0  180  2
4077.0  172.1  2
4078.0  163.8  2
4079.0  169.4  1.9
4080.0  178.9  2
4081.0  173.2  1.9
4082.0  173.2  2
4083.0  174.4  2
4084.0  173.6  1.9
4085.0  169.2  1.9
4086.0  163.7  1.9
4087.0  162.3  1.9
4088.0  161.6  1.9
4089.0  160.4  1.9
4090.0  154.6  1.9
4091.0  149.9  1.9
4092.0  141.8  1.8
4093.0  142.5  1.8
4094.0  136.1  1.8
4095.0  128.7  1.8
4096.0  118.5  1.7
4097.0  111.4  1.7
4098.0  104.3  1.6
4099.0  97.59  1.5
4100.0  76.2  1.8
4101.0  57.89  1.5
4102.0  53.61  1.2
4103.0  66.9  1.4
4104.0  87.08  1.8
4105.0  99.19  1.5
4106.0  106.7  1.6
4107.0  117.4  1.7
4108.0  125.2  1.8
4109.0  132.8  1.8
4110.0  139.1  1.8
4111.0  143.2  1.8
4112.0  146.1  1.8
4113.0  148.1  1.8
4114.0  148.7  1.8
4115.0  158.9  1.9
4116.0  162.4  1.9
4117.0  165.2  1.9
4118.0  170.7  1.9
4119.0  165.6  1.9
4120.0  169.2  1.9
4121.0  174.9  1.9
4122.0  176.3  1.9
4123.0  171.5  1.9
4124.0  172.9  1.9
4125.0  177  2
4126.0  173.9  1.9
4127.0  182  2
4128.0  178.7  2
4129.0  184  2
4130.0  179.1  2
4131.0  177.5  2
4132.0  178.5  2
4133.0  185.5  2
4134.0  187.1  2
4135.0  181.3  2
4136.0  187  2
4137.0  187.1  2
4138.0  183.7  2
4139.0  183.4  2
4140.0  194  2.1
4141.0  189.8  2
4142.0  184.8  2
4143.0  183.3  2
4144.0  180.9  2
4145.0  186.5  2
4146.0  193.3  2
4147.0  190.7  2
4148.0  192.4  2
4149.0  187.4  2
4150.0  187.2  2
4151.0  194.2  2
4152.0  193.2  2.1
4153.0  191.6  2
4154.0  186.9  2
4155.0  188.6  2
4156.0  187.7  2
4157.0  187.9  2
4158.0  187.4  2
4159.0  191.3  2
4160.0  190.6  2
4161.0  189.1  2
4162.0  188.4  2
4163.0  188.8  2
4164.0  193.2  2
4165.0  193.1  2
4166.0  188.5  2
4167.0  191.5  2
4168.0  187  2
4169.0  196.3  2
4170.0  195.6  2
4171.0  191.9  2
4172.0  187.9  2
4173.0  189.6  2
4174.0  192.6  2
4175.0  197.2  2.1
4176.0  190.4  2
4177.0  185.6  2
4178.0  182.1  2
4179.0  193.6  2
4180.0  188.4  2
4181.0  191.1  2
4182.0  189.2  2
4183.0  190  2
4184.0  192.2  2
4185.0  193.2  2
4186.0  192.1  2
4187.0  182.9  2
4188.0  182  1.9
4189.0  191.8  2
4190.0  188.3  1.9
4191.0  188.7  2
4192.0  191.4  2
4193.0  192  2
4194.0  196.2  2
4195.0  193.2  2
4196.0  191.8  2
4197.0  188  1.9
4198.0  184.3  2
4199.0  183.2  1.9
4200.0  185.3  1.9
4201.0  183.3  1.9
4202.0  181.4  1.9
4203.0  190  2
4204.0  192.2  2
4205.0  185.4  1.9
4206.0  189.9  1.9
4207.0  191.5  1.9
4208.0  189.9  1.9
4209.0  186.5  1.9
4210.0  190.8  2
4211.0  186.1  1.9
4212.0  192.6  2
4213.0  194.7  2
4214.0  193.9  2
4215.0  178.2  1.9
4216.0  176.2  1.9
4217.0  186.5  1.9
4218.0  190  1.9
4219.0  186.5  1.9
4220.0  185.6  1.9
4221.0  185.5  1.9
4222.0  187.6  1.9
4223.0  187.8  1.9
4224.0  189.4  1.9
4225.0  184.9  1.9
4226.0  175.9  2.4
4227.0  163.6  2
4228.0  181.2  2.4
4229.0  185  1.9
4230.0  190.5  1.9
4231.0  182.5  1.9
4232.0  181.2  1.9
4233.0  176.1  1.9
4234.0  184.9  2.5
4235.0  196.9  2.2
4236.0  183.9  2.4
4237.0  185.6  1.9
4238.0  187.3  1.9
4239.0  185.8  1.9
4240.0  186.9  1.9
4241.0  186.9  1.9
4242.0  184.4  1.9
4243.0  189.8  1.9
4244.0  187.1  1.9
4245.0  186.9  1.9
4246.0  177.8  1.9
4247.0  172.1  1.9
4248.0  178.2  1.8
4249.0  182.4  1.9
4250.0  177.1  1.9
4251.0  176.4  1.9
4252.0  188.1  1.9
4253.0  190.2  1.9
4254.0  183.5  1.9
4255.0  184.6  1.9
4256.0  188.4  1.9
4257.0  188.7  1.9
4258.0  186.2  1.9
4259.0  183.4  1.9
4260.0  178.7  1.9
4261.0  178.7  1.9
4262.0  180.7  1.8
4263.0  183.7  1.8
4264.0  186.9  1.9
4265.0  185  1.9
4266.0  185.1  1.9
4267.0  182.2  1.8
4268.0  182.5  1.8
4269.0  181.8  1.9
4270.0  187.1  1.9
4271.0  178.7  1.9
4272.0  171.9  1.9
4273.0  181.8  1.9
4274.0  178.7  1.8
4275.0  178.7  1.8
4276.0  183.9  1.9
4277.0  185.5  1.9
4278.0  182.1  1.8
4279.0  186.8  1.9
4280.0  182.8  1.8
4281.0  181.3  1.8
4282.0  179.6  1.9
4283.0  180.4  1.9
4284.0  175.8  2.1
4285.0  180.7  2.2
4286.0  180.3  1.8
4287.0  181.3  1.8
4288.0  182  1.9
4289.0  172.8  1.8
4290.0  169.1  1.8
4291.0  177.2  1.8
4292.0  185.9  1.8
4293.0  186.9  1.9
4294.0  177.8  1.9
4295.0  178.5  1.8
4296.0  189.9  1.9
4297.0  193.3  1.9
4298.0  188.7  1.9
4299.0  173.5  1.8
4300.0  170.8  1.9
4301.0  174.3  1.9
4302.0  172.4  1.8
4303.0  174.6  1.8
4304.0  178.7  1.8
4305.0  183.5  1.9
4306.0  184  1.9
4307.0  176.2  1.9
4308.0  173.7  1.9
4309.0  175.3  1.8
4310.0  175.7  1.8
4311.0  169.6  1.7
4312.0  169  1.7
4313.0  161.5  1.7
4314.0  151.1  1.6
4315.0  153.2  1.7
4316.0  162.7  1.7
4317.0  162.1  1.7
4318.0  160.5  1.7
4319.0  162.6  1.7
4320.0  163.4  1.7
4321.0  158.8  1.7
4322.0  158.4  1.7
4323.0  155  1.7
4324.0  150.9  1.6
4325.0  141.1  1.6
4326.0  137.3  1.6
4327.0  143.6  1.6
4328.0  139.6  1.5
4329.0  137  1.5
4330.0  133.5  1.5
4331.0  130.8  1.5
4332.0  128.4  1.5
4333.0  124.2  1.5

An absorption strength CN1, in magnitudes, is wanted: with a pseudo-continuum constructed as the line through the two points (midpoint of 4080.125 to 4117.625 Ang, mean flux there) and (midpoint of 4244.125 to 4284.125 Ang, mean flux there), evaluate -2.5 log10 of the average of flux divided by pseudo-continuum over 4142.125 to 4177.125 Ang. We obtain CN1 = -0.24 mag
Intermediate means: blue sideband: 134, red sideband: 182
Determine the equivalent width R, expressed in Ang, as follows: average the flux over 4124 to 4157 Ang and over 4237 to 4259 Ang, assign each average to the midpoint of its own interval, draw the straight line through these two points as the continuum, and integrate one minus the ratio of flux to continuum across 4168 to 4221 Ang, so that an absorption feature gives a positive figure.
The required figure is -1.19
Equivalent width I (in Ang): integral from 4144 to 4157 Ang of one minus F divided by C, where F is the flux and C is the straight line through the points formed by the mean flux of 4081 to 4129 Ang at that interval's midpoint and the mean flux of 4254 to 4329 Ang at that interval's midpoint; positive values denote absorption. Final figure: -3.4 Ang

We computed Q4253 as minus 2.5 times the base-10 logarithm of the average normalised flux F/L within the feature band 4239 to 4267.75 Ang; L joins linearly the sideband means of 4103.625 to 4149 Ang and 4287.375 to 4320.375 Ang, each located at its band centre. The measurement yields -0.07 mag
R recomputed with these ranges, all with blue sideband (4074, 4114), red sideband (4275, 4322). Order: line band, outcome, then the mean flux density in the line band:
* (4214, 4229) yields -2.0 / 183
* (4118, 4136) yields -4.1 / 177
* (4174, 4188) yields -3.2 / 190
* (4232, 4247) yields -1.9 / 185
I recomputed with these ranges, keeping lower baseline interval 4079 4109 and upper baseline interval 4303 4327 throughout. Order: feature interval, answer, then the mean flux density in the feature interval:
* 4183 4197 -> -4.4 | 190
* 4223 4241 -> -3.9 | 184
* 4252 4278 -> -4.5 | 183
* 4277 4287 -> -1.4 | 181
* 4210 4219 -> -2.4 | 187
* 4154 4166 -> -4.2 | 189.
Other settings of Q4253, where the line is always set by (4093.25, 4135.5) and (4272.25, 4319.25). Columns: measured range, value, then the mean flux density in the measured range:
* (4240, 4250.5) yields -0.095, 182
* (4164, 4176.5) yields -0.243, 192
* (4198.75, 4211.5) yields -0.173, 187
